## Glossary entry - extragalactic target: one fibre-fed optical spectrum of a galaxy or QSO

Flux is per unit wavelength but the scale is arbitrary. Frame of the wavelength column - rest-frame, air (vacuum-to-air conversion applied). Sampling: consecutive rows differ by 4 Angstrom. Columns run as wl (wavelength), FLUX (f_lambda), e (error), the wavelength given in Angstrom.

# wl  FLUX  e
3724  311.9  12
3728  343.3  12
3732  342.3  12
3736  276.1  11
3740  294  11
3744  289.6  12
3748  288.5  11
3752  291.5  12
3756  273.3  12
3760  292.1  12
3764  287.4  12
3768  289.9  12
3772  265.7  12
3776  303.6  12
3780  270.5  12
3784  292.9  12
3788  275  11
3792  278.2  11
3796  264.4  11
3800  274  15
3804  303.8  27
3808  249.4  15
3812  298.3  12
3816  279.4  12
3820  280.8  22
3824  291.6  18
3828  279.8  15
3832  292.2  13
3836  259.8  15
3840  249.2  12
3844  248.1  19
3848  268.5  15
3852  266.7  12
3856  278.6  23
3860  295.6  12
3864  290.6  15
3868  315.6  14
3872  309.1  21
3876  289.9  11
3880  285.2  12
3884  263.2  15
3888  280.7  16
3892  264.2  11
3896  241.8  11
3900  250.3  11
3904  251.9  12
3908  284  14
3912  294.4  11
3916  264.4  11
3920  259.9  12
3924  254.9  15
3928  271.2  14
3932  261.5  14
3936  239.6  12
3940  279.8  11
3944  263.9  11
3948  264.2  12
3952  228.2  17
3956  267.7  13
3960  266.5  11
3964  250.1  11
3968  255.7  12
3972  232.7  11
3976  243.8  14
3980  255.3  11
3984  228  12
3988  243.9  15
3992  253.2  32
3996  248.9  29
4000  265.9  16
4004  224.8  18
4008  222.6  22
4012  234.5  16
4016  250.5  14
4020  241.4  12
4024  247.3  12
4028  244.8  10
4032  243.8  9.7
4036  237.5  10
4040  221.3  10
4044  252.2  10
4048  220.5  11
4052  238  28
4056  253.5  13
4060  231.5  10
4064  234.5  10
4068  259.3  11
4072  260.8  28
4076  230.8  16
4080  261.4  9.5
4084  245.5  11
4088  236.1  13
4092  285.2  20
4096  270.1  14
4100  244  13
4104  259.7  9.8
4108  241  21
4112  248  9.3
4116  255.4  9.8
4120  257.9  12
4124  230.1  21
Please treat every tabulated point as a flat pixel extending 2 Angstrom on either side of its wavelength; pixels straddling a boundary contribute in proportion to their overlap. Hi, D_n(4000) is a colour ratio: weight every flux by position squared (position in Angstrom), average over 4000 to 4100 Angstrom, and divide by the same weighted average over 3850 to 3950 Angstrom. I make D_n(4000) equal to 0.97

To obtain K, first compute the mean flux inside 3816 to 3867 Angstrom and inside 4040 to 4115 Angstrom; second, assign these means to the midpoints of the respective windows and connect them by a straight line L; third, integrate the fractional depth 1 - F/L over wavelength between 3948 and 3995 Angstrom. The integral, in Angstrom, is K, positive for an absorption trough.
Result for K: 2.2 Angstrom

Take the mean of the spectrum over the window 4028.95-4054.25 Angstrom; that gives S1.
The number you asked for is 236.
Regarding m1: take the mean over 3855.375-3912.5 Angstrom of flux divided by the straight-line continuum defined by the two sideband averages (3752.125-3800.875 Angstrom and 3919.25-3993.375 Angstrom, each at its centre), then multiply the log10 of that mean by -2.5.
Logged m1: -0.06 mag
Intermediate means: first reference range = 281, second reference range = 254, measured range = 279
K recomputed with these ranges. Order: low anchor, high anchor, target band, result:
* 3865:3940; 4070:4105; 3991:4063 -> 5.5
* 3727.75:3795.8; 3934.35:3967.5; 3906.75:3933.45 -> -0.7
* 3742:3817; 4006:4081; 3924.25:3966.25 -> -0.4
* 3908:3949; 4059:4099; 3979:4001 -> 1.0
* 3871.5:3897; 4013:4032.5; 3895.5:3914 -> 0.3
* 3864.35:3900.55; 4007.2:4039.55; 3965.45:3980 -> 0.5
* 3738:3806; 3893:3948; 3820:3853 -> 0.6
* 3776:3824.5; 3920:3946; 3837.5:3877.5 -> -1.3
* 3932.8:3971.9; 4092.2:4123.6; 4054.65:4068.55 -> 0.7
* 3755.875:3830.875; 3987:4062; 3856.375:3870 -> -1.4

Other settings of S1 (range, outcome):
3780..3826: 280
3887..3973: 260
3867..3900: 278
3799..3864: 276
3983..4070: 241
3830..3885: 280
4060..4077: 246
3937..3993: 252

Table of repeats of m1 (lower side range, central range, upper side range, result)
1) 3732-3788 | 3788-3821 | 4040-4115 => 0.01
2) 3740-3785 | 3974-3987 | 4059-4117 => 0.09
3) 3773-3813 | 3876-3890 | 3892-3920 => -0.04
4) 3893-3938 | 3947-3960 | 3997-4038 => 0.00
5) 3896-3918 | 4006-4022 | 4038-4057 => 0.03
